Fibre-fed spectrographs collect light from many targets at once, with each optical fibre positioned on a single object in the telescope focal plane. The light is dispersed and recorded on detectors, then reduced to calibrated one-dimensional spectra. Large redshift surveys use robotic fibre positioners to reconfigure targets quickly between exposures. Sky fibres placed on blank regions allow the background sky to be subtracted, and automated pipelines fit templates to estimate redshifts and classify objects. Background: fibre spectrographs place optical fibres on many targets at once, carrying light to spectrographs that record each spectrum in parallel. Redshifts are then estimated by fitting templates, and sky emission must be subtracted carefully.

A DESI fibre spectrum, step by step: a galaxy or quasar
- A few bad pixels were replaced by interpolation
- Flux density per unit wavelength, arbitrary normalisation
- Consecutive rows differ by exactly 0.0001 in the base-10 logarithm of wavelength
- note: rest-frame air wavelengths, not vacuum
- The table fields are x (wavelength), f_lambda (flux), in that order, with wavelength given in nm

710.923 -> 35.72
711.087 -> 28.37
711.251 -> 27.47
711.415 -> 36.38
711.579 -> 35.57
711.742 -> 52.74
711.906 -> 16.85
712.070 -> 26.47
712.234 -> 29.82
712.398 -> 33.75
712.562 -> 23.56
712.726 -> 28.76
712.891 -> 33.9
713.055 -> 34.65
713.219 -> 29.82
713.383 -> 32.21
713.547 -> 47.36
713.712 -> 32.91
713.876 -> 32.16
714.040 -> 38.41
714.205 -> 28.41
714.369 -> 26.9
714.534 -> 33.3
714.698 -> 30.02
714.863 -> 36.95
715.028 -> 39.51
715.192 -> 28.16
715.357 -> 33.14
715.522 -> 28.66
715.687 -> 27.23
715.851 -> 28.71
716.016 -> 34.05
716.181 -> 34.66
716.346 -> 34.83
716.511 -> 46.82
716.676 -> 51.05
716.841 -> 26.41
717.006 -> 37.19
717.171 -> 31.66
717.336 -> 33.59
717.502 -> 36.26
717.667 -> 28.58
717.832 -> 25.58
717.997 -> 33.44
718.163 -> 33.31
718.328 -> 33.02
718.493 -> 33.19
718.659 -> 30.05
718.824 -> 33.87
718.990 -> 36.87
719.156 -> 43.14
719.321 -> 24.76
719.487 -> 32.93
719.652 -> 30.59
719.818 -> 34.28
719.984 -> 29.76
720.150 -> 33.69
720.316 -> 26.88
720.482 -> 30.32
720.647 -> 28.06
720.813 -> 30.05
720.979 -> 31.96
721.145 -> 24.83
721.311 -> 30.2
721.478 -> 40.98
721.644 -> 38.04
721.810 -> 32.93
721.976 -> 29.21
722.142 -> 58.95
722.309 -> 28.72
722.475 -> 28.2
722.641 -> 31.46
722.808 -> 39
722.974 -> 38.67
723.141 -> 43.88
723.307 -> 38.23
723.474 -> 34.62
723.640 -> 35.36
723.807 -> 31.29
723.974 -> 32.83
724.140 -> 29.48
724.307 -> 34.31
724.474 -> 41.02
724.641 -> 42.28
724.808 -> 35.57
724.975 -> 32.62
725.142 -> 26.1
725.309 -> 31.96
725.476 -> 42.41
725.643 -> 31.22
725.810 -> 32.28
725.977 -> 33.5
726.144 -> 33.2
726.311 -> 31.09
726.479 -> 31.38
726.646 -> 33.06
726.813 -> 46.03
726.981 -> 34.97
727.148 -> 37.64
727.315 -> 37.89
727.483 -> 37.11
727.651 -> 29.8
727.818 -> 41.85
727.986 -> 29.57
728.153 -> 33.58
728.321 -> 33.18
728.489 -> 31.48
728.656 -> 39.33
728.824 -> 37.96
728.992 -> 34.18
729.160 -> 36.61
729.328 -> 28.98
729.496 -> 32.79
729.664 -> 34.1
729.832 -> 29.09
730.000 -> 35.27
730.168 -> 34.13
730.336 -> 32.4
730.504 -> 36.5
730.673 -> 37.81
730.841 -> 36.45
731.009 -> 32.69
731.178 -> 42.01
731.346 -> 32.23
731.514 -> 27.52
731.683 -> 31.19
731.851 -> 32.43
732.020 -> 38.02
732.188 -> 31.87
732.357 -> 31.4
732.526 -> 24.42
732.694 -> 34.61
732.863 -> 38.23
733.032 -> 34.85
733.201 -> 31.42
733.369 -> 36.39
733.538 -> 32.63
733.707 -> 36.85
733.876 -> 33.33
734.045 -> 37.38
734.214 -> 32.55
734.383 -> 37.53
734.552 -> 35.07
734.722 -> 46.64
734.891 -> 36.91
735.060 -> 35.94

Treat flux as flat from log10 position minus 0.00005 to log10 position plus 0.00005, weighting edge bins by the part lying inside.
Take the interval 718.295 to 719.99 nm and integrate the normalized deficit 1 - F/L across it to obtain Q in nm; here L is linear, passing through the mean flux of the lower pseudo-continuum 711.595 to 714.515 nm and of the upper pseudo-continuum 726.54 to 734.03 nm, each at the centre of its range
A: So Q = 0.000 nm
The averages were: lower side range 32.4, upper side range 34.4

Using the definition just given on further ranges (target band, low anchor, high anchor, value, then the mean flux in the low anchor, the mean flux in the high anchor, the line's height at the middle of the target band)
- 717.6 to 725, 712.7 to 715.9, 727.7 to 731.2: -0.04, 32.7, 34.6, 33.6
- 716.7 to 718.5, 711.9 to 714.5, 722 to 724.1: 0.06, 31.5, 36.4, 33.7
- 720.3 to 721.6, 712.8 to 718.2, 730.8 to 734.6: 0.11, 33.6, 33.9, 33.7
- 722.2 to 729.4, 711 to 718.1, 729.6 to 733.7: -0.30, 32.9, 33.7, 33.4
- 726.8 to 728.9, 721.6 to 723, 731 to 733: -0.09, 36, 33.1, 34.3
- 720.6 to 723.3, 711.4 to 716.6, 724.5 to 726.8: -0.09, 33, 34.2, 33.8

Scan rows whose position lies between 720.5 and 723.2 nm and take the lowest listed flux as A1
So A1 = 24.83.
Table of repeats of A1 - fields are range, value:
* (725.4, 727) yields 31.09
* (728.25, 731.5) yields 28.98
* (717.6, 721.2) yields 24.76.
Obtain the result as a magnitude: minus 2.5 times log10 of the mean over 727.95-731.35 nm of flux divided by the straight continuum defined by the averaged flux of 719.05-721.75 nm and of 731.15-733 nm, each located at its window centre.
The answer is -0.06 mag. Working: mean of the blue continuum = 32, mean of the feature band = 34.4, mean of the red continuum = 32.9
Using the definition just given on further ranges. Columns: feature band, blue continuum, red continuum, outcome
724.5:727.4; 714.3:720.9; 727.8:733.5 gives -0.049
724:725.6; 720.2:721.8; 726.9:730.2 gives -0.063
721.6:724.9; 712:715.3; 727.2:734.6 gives -0.087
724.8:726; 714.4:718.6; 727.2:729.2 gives 0.056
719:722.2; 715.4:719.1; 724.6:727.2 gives 0.028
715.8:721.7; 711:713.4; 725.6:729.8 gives -0.017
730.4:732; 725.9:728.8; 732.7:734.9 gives 0.038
